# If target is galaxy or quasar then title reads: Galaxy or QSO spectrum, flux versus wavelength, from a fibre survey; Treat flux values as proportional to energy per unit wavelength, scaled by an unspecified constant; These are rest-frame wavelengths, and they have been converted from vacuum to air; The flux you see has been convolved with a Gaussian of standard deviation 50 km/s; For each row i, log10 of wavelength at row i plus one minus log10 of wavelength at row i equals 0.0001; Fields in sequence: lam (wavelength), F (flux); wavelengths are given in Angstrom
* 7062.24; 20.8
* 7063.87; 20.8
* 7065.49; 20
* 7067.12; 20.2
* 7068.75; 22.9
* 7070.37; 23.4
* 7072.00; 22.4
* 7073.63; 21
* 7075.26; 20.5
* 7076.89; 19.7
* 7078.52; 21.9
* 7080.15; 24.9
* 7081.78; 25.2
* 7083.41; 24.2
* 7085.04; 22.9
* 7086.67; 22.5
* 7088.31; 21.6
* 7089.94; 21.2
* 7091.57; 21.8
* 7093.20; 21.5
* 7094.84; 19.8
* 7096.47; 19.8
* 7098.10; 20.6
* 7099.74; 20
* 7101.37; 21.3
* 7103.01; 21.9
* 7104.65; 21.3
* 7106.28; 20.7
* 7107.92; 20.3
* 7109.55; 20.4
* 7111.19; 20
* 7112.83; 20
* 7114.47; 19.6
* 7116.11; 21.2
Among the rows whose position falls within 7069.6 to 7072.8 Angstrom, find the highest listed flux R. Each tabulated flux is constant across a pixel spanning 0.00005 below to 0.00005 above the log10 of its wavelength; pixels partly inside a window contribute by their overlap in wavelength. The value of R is 23.4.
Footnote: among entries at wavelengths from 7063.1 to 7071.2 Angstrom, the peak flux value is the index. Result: 23.4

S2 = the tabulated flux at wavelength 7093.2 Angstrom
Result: 21.5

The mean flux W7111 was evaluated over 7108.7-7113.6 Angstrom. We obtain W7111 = 20.1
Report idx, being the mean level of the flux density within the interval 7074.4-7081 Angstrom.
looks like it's 21.8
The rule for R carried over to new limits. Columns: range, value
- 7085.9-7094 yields 22.5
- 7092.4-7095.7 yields 21.5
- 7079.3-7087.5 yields 25.2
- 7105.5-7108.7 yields 20.7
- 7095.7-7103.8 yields 21.9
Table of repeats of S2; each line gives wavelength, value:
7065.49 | 20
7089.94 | 21.2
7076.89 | 19.7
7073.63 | 21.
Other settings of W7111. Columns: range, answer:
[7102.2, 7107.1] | 21.3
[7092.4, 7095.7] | 20.6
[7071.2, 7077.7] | 20.9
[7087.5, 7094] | 21.6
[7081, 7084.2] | 24.7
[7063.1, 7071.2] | 21.5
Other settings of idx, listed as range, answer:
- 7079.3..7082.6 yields 25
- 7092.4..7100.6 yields 20.3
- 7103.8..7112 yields 20.6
